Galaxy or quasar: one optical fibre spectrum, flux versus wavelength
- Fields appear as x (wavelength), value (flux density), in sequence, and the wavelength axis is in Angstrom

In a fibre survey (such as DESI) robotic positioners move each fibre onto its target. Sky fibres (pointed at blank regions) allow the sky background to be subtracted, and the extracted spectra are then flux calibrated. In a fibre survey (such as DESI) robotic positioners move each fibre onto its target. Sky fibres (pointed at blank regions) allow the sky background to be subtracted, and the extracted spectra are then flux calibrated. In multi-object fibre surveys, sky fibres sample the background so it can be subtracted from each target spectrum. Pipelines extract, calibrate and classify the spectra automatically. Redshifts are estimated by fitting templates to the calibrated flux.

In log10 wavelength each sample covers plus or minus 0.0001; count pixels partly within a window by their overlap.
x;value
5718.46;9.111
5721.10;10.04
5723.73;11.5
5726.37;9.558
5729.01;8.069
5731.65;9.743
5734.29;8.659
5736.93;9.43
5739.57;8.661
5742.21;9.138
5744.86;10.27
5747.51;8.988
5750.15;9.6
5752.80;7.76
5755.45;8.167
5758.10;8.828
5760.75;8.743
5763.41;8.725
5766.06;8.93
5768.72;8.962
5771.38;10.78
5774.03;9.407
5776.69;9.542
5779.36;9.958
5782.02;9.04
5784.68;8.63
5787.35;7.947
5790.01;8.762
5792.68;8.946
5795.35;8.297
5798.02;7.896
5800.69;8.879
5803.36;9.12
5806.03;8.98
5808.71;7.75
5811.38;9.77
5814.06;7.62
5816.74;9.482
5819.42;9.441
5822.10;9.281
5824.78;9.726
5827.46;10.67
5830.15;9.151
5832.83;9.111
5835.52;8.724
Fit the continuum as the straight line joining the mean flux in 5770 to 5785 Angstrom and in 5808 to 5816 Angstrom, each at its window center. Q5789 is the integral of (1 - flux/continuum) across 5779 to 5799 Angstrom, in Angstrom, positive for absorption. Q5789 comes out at 1.3 Angstrom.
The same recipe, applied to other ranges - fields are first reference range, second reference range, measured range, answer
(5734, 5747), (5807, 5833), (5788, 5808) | 1.2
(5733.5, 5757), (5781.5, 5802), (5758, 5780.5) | -1.5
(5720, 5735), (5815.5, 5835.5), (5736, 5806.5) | 4.4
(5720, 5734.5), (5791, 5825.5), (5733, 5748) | 0.5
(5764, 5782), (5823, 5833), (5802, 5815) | 1.3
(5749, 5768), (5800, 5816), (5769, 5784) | -1.6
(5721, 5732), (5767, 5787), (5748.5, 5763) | 1.4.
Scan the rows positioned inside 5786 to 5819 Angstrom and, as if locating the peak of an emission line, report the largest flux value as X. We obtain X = 9.77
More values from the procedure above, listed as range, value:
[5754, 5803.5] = 10.78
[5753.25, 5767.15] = 8.93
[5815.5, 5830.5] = 10.67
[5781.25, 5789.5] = 9.04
